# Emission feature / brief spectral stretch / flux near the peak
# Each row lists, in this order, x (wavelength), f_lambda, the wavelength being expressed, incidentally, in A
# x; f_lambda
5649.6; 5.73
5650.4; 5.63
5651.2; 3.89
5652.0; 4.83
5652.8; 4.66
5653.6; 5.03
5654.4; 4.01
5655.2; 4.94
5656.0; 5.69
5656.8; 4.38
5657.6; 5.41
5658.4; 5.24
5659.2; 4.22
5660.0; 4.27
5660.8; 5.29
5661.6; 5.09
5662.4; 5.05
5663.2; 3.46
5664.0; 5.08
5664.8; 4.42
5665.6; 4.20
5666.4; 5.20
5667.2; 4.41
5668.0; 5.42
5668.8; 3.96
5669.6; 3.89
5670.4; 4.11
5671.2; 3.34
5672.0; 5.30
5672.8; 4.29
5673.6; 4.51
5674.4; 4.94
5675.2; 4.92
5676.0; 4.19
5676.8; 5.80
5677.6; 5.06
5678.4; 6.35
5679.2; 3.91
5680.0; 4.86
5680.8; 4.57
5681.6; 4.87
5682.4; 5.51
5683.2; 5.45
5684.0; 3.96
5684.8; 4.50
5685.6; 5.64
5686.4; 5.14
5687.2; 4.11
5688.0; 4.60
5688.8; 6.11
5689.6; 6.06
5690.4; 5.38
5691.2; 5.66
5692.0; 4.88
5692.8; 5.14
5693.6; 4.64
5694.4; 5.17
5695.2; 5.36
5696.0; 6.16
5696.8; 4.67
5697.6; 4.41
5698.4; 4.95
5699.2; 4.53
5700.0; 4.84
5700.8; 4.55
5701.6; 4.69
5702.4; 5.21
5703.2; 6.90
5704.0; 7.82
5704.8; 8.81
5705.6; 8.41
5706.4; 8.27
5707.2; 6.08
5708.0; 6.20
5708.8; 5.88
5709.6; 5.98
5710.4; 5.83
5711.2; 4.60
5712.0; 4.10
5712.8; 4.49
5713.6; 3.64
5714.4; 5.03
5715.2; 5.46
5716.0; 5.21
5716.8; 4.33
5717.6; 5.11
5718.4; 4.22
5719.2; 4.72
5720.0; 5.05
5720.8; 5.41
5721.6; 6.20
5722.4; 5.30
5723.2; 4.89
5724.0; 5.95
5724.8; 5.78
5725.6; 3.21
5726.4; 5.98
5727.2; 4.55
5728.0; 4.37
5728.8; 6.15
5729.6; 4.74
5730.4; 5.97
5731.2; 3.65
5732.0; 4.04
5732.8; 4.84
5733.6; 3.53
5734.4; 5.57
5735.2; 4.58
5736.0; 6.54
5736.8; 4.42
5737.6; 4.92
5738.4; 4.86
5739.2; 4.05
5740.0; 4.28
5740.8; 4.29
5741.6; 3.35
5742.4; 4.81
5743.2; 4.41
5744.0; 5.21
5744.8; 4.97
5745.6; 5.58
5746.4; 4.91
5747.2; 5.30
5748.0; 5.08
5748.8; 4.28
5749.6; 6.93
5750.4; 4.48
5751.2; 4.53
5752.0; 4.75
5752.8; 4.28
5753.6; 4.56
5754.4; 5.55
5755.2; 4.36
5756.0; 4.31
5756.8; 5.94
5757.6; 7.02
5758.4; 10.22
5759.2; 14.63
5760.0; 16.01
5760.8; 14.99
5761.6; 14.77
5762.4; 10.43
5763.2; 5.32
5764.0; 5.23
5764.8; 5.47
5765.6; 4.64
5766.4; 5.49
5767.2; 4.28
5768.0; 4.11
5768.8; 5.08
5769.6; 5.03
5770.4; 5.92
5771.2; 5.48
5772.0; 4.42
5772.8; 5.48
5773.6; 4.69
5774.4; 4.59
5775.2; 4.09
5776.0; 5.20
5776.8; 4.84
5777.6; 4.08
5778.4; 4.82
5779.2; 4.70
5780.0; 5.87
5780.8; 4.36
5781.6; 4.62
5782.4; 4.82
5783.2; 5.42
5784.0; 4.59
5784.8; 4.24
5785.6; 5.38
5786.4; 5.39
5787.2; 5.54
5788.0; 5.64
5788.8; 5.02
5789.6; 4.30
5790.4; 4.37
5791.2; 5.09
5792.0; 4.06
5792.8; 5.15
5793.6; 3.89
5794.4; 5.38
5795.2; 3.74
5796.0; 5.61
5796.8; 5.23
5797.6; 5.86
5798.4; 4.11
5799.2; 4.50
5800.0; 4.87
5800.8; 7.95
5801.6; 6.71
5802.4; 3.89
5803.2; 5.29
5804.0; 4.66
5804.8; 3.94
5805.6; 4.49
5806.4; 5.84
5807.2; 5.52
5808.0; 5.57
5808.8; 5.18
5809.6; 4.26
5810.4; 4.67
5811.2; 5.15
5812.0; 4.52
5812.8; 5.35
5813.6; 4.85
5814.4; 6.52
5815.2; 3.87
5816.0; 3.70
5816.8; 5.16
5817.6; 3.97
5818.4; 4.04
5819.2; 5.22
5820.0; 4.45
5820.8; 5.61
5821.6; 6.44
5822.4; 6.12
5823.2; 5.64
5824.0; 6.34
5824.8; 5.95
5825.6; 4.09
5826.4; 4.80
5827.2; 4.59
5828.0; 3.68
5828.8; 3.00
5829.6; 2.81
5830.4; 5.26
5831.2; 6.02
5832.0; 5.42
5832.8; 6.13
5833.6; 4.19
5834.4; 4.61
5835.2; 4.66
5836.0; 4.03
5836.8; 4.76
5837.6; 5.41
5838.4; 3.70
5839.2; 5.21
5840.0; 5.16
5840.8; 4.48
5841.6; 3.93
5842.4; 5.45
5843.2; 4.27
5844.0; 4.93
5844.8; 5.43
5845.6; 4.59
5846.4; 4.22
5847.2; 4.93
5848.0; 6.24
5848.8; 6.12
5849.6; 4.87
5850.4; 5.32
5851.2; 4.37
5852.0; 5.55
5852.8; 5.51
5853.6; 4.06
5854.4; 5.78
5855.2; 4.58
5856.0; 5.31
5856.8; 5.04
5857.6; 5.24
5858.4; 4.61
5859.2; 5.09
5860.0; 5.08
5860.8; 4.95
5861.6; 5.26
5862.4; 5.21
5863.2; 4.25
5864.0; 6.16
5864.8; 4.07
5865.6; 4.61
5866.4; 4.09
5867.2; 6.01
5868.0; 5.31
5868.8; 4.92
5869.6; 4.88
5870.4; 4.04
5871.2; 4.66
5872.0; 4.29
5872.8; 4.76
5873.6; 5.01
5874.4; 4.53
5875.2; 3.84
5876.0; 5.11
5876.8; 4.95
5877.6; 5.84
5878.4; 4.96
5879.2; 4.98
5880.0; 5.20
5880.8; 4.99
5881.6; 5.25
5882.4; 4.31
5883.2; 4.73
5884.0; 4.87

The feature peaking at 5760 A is [O III]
